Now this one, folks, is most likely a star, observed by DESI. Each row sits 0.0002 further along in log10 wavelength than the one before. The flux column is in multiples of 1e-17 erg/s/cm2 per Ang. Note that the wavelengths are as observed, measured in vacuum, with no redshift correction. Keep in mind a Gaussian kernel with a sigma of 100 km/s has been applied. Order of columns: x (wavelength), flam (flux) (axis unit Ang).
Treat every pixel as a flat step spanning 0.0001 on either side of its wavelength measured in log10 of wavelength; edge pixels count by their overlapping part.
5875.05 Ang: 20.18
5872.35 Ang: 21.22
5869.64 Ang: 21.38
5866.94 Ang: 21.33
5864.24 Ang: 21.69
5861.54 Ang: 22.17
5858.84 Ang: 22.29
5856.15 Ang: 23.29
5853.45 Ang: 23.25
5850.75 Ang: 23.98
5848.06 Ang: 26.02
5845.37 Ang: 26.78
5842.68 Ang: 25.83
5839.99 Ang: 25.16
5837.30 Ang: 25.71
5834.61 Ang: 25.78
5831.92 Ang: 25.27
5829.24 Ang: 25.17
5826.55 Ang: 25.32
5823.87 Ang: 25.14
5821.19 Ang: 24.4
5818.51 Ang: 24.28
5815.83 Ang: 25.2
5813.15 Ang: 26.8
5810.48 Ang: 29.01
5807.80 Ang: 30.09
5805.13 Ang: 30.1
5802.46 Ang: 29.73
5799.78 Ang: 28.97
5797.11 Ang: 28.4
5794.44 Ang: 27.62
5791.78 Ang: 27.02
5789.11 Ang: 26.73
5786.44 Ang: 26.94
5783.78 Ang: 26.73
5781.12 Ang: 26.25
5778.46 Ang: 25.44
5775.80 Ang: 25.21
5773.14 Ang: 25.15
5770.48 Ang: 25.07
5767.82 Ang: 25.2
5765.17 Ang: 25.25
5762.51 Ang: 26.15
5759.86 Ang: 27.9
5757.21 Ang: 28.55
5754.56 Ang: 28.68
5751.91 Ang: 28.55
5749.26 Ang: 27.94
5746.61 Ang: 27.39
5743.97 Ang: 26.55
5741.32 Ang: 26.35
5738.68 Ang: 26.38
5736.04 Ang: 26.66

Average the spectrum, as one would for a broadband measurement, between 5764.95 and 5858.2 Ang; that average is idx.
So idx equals 26.2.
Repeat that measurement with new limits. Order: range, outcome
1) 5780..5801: 27.3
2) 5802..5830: 26.8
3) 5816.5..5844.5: 25.2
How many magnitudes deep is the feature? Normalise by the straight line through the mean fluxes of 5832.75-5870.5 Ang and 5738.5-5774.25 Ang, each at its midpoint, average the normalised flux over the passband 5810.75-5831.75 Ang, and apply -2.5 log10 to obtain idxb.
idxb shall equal -0.02 mag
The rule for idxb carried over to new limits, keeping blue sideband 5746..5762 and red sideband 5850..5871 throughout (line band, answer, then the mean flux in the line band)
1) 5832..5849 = -0.11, 25.8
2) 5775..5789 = 0.02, 26.2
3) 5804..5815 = -0.15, 28.8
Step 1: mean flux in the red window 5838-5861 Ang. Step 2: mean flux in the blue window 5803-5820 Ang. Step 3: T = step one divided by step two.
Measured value 0.9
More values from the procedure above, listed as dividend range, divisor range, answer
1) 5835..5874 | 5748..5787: 0.89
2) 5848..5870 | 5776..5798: 0.85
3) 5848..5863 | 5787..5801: 0.84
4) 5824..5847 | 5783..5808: 0.91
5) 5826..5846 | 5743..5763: 0.92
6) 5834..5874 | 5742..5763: 0.85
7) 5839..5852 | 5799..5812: 0.87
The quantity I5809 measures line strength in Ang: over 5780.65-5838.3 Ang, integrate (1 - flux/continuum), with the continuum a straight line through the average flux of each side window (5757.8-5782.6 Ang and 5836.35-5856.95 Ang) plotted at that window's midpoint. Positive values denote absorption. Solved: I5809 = -3.26 Ang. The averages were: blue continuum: 25.8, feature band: 26.9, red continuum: 25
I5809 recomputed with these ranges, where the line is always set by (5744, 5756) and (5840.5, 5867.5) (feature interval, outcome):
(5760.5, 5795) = 1.0 Ang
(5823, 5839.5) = -0.5 Ang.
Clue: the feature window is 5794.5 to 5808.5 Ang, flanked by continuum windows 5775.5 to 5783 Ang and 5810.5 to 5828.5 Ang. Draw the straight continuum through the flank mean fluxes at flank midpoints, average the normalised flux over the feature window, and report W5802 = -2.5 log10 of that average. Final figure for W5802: -0.14 mag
